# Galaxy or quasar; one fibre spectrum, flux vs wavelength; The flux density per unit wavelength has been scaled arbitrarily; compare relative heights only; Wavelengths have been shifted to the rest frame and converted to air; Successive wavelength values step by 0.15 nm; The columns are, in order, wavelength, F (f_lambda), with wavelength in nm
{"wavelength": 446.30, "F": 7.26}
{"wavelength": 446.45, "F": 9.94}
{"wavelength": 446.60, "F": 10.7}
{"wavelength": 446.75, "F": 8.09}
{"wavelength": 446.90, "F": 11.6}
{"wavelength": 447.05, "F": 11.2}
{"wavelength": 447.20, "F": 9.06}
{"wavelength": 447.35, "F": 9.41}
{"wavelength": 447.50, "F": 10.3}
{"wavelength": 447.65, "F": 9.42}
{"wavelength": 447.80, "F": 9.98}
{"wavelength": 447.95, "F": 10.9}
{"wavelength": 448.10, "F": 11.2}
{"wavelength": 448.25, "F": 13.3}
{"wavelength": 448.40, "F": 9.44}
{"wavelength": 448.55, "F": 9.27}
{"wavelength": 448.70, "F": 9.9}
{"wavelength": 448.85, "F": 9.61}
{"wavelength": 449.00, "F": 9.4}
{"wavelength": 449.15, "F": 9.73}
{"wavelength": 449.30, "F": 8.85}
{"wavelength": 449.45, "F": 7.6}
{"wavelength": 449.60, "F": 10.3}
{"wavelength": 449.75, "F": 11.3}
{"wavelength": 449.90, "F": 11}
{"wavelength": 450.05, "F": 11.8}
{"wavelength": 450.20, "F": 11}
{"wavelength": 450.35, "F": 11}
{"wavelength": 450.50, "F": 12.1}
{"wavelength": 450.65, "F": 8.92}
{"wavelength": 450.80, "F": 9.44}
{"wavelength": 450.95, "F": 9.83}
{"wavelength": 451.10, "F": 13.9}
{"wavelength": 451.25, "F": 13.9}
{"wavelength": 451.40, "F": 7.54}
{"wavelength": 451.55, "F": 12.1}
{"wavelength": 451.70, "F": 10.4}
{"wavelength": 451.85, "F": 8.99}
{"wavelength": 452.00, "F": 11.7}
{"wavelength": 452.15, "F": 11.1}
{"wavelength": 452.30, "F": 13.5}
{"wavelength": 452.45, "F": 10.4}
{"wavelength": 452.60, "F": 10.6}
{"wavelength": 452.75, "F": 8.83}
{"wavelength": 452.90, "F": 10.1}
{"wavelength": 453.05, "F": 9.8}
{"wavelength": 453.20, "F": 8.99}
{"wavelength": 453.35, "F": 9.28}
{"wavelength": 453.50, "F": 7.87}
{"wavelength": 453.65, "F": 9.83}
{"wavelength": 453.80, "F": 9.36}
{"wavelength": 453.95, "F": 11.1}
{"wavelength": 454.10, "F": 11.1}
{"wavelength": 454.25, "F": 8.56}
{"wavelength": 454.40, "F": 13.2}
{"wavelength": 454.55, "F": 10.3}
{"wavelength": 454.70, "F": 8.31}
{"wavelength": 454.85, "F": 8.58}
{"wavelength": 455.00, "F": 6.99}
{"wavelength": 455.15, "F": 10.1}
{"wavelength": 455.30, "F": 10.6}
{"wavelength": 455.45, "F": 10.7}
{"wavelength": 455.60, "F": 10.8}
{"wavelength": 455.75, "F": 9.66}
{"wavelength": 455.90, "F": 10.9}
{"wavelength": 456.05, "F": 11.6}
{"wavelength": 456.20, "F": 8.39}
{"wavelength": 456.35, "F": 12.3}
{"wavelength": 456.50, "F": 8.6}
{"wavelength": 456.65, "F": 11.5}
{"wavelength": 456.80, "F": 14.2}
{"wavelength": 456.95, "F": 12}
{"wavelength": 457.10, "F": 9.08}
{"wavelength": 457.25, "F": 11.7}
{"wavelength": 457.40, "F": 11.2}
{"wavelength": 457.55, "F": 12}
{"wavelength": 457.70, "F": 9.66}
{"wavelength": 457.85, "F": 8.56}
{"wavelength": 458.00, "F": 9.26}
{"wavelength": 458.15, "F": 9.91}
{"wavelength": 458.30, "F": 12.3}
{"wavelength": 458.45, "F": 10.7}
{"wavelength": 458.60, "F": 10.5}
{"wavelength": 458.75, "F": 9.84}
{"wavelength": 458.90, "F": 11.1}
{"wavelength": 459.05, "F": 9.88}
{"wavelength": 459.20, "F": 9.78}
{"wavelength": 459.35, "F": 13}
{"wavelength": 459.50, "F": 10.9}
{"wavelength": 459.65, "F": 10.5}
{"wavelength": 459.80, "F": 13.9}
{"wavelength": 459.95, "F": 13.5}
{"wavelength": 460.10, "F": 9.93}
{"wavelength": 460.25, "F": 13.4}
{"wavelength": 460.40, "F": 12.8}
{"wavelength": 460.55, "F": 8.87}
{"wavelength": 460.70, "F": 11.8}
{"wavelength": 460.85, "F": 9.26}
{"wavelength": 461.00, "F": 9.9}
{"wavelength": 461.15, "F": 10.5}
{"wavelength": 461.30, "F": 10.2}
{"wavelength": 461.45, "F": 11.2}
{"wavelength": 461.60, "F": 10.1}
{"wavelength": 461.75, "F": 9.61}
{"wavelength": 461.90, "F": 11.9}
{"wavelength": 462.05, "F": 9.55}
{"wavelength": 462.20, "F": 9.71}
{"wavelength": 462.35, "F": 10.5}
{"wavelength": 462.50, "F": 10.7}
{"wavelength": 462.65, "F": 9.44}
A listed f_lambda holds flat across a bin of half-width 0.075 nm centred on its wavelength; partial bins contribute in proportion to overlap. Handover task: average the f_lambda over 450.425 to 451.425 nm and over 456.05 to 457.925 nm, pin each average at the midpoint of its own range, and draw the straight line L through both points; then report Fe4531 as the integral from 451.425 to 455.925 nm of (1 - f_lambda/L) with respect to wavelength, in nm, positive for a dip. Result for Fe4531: 0.33 nm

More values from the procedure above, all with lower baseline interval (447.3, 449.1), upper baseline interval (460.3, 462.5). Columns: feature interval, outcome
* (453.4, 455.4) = 0.12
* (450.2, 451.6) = -0.10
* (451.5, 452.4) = -0.09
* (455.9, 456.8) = -0.04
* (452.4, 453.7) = 0.10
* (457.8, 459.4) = 0.00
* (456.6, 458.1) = -0.07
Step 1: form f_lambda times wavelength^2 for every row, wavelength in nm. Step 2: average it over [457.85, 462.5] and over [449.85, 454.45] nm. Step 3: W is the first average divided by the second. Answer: 1.06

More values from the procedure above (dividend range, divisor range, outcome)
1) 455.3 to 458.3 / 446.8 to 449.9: 1.10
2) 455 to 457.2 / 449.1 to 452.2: 1.03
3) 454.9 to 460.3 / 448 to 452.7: 1.05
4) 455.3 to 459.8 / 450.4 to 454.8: 1.06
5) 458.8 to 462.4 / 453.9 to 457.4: 1.06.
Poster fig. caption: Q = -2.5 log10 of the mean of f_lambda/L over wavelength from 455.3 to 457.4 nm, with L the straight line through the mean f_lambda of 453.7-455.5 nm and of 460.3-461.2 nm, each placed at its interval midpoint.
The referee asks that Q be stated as -0.08 mag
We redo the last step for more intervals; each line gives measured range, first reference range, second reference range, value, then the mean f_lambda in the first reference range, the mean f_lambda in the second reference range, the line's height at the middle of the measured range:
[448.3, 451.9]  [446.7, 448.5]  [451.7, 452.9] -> 0.02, 10.3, 10.7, 10.5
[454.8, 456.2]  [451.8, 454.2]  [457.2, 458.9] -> 0.04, 10.2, 10.5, 10.3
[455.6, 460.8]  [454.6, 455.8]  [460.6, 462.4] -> -0.11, 9.48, 10.3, 9.89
